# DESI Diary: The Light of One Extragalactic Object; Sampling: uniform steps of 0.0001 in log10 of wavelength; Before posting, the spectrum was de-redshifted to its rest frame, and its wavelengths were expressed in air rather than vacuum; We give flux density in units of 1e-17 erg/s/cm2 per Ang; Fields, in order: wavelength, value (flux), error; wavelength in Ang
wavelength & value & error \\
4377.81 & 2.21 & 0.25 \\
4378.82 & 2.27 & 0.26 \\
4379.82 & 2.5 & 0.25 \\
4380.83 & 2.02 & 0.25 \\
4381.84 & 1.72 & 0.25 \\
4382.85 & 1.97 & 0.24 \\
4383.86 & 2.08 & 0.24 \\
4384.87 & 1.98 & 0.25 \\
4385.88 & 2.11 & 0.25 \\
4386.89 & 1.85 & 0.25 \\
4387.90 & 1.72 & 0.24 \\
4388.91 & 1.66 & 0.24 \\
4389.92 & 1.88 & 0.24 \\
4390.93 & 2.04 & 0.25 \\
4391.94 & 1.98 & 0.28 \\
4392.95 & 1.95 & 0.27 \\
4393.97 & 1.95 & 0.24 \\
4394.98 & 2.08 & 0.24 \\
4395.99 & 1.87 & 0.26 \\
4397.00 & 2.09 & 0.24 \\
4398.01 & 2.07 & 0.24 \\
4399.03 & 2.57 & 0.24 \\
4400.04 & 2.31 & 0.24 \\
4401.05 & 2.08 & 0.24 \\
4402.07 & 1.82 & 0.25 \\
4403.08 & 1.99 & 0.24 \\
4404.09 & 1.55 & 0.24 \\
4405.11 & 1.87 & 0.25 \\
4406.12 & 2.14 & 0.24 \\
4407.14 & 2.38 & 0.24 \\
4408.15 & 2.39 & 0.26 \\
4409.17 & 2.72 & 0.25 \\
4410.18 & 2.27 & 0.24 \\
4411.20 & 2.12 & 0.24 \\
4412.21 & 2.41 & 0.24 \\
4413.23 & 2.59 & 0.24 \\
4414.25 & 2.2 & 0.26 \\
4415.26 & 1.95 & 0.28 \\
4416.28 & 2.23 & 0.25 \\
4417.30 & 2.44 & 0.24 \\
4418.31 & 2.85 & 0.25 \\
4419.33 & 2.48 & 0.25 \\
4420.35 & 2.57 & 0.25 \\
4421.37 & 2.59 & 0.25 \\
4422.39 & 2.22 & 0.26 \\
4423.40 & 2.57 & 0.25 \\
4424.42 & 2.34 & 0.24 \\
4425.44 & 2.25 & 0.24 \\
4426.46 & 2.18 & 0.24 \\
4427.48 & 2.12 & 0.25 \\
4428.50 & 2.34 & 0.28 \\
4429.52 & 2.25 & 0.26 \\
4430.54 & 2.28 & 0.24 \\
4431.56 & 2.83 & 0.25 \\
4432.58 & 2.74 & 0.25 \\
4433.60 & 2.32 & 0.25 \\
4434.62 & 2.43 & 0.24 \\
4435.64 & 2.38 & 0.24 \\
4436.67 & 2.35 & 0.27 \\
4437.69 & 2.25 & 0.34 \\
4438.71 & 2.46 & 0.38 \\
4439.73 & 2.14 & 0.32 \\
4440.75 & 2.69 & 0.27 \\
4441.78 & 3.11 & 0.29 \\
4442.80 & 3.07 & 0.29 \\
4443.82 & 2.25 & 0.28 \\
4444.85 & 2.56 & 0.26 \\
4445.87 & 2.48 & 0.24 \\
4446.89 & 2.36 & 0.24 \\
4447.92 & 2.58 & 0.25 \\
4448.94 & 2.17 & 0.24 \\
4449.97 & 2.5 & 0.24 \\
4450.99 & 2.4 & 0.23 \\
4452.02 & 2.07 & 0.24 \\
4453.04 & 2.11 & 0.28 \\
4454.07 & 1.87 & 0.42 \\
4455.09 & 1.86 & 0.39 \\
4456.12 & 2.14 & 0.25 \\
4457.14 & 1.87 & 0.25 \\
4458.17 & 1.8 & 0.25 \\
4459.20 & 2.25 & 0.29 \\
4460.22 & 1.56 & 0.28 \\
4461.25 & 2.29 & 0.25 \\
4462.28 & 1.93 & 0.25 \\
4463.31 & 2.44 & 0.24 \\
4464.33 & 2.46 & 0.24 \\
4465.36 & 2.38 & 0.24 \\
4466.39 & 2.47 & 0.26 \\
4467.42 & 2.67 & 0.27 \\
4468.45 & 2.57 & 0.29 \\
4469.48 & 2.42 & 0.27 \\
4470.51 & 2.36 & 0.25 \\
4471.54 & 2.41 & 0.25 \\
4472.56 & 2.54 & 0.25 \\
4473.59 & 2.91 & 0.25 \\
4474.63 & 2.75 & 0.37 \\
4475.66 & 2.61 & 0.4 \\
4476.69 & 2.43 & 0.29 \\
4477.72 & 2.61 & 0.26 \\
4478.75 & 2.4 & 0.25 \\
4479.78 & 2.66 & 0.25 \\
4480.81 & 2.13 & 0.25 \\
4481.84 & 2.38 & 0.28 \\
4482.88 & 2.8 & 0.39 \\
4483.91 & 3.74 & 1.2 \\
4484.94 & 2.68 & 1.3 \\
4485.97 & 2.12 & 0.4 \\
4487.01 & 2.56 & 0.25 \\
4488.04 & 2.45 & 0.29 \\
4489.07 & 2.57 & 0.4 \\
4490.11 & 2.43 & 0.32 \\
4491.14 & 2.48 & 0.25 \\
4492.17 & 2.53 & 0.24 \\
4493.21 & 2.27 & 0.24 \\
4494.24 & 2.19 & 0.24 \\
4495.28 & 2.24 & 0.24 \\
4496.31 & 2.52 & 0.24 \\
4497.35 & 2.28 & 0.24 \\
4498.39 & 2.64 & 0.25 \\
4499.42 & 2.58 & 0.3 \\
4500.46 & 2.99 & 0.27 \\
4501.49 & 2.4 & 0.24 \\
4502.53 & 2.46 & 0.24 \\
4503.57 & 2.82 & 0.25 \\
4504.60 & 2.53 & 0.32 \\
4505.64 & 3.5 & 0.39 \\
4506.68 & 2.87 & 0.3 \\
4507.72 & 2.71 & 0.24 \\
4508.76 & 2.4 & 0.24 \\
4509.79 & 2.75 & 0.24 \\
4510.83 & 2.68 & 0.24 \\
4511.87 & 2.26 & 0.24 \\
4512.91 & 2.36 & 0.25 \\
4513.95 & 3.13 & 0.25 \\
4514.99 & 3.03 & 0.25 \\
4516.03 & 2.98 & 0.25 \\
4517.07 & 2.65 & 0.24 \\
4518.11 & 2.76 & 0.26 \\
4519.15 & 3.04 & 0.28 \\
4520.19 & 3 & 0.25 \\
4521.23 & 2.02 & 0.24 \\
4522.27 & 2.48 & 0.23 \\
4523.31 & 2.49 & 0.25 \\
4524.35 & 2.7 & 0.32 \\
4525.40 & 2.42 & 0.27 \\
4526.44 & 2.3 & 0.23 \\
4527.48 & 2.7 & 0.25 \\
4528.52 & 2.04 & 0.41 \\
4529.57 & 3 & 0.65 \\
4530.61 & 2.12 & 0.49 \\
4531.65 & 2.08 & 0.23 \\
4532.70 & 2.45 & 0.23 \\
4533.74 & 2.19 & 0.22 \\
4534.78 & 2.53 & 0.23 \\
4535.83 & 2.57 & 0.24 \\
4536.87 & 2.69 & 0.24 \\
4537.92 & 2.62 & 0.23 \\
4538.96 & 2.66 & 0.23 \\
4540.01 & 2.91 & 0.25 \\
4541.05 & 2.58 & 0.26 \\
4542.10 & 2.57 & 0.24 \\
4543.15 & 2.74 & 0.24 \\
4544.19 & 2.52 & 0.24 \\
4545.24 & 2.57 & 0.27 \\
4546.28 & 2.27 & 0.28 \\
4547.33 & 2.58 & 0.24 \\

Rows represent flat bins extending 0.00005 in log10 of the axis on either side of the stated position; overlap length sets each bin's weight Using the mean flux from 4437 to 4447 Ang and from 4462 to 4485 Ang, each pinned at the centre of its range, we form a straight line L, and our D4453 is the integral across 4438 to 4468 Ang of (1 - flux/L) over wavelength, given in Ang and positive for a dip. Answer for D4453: 2.8 Ang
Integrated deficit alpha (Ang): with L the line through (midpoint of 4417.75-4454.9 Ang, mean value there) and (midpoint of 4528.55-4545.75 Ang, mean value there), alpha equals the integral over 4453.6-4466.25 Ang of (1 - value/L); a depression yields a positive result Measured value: 1.9 Ang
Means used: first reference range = 2.42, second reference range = 2.53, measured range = 2.08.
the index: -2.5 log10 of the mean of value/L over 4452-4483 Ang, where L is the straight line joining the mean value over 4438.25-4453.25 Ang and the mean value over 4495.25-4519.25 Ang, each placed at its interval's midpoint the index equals 0.10 mag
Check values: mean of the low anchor 2.47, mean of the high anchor 2.69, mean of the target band 2.33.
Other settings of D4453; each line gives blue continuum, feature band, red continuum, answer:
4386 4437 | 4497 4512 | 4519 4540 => -1.39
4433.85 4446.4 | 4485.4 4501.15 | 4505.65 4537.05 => 0.66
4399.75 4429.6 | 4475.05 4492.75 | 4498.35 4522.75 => 0.18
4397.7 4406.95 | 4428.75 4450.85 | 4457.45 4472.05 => -2.96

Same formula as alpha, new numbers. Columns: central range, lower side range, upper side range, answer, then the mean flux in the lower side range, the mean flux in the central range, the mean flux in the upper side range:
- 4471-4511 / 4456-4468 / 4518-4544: -4.3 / 2.19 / 2.59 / 2.54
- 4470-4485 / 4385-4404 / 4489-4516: -1.0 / 1.99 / 2.63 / 2.61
